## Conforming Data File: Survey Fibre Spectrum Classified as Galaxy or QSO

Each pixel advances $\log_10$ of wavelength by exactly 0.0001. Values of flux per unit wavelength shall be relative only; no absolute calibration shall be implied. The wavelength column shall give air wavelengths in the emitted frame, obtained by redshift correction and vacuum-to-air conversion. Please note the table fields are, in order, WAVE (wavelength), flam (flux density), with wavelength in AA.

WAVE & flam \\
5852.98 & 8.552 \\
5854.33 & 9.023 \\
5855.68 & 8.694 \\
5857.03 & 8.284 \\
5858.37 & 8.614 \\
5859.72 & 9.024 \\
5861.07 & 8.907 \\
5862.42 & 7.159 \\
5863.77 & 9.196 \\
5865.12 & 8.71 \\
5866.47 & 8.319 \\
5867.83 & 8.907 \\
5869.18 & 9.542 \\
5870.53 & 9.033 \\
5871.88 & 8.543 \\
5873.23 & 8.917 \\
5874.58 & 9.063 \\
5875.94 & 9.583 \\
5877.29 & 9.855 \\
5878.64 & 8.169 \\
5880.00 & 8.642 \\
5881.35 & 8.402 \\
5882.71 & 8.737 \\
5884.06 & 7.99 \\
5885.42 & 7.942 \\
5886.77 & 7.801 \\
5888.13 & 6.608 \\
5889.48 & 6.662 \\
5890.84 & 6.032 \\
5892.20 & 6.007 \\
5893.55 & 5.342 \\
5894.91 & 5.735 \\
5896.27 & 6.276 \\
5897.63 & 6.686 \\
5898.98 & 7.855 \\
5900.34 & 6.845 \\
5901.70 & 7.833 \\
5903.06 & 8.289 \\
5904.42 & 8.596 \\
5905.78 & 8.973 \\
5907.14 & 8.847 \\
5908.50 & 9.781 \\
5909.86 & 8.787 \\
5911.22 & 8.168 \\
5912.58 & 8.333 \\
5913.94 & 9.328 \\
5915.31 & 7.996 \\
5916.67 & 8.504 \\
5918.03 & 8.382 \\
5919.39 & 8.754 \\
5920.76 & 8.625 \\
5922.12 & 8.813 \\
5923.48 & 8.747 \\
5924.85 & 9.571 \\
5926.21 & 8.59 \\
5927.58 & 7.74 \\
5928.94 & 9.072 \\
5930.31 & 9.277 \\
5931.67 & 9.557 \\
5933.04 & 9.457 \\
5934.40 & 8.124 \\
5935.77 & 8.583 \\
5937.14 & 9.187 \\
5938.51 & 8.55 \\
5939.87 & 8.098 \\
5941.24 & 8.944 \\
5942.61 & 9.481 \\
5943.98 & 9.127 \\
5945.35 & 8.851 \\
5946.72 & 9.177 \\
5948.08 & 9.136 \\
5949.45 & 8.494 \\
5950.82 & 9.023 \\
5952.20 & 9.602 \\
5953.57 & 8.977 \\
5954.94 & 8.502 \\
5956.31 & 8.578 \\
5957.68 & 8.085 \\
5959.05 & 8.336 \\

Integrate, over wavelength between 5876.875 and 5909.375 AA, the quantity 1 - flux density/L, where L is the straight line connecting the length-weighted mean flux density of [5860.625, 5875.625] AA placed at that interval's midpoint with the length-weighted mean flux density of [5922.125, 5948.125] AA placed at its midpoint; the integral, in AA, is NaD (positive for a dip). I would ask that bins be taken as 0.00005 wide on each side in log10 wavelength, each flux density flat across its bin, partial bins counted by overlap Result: 4.3 AA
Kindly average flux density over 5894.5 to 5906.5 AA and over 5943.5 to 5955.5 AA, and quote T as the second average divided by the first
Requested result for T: 1.2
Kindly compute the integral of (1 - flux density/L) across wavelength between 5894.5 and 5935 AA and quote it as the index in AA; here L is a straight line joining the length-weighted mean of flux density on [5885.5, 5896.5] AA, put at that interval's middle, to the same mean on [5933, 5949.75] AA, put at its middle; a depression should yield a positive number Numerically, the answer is -4.6 AA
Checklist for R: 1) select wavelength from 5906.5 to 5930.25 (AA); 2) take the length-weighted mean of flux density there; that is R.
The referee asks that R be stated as 8.72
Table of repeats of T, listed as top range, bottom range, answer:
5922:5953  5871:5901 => 1.17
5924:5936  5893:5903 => 1.31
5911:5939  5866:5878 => 0.96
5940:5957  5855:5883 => 1.02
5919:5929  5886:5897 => 1.38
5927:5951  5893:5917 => 1.12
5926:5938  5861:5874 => 1.01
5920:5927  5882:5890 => 1.16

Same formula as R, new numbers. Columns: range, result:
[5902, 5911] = 8.8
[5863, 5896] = 8.04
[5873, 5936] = 8.2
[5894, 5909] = 7.73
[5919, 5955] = 8.9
